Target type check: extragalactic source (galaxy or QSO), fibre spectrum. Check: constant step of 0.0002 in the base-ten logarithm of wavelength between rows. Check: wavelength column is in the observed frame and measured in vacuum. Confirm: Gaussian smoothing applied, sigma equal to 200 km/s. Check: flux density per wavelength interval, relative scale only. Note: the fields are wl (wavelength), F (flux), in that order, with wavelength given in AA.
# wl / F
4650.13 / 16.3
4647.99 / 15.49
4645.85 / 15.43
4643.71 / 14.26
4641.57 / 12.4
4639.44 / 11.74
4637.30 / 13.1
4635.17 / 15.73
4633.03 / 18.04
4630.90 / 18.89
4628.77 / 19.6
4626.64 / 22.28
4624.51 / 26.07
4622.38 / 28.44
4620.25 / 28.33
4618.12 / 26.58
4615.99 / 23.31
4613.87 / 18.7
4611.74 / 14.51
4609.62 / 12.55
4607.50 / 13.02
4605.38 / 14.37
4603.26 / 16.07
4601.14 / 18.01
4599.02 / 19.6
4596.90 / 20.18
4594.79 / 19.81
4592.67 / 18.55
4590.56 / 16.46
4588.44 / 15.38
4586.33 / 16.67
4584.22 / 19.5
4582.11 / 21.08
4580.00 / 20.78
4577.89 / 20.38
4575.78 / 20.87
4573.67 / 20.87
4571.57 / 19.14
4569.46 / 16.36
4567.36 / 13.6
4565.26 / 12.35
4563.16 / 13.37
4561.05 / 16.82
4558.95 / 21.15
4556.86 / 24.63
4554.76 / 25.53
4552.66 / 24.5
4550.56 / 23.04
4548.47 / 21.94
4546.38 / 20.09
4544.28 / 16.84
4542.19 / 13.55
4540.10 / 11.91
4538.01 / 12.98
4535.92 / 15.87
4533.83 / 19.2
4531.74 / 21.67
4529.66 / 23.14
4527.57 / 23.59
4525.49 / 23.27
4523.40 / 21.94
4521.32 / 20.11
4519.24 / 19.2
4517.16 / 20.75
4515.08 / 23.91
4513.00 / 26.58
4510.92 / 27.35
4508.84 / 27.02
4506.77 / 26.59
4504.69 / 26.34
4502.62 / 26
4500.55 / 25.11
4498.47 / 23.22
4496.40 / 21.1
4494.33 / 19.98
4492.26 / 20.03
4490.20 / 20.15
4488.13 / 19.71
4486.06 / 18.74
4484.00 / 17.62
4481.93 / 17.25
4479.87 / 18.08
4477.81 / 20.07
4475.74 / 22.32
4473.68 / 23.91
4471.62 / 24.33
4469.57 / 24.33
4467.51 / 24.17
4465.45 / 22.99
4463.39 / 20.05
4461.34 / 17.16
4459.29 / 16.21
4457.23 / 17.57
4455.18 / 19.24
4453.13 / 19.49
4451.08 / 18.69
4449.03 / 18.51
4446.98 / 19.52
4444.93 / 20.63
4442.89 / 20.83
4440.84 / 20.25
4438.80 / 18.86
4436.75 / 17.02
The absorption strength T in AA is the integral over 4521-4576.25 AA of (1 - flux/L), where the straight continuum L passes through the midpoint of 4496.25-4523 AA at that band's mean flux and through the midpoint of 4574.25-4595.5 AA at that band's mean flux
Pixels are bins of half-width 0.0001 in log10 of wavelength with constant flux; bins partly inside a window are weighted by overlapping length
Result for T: 5.9 AA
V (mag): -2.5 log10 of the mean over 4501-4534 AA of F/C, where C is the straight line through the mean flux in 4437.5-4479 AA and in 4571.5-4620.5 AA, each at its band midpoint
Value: -0.20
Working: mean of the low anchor 20.4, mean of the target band 23.7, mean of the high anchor 18.8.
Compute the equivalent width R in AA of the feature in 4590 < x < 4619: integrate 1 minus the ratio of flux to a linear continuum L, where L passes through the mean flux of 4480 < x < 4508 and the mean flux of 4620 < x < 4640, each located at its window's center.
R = 3.5 AA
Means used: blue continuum 21.6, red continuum 20.1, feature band 18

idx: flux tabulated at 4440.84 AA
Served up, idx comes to 20.25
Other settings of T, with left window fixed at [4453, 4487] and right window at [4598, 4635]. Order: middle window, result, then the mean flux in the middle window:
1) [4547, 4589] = 1.05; 19.5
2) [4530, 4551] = 2.40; 17.7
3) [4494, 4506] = -2.24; 23.9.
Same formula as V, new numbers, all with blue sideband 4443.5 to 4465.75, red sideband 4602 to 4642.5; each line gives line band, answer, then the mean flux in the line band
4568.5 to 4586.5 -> -0.05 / 19.7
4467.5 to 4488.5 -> -0.10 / 20.8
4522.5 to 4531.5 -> -0.21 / 22.9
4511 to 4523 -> -0.19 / 22.5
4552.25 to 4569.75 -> 0.01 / 18.6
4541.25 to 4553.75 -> -0.07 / 20.1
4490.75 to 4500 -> -0.13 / 21.2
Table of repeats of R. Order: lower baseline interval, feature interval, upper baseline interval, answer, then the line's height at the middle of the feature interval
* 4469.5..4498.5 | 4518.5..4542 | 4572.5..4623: 1.0 AA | 20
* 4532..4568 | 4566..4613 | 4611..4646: 3.0 AA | 18.8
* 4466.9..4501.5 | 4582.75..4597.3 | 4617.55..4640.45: 1.9 AA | 20.8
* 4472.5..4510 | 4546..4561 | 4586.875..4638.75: -1.7 AA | 20.4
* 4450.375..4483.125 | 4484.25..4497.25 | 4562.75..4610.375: 0.0 AA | 19.8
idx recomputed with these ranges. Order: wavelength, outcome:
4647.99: 15.49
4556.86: 24.63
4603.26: 16.07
